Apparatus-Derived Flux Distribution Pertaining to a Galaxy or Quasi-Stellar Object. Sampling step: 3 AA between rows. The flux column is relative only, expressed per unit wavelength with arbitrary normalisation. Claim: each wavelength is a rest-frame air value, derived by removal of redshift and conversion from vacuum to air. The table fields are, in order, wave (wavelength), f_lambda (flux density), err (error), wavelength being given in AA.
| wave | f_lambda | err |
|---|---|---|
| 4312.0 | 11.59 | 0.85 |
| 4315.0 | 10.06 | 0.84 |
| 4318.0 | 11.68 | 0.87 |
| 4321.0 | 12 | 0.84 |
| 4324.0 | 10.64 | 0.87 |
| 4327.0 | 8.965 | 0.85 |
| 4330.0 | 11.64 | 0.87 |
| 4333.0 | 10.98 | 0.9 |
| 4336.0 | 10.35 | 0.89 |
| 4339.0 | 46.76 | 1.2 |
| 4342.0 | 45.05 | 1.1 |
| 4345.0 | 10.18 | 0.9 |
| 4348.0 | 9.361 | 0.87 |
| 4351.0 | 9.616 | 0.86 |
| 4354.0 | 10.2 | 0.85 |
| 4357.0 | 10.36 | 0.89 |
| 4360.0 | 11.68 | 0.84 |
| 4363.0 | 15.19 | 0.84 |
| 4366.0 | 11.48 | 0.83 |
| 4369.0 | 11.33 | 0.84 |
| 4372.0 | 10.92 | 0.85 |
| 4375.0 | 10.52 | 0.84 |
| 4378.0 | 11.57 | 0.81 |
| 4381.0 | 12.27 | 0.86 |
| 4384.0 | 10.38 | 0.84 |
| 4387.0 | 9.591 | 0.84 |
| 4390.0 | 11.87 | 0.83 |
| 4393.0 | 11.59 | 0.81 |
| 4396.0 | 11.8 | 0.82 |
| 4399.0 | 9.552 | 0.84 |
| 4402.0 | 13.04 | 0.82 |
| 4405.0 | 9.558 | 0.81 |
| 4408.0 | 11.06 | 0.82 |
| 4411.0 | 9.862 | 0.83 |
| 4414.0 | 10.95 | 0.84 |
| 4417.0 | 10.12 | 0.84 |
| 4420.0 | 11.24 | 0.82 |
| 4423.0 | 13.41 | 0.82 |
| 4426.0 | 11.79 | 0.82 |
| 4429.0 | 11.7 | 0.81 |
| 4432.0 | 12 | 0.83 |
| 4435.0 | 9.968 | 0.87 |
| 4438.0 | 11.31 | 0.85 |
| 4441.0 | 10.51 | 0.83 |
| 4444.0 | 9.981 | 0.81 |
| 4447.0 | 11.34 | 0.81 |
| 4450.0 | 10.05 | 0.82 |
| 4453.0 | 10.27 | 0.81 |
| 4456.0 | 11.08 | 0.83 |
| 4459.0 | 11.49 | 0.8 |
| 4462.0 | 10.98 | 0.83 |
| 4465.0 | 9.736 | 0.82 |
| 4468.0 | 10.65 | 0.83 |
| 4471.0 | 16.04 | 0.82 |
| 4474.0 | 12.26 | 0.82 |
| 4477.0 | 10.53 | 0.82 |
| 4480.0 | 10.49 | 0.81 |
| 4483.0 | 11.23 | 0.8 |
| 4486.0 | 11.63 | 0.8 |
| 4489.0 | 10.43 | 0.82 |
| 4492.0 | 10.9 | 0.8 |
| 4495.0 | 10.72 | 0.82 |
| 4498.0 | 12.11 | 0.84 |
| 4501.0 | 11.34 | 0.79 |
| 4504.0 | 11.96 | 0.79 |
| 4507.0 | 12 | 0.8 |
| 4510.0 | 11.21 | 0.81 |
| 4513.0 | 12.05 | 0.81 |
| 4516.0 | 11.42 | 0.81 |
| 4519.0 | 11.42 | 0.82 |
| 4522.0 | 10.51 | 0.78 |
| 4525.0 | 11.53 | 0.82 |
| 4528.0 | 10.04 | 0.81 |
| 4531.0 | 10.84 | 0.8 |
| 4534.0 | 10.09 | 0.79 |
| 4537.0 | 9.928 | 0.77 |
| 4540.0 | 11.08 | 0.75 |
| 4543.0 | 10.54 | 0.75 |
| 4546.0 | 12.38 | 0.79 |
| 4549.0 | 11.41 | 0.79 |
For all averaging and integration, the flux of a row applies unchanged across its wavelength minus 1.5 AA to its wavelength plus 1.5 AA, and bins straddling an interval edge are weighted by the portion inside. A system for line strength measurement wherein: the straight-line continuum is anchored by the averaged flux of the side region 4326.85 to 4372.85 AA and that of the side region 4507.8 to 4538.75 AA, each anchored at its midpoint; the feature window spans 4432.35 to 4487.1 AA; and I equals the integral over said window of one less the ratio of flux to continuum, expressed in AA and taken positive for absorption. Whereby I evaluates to 6.4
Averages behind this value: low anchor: 15.5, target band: 11.1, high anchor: 10.9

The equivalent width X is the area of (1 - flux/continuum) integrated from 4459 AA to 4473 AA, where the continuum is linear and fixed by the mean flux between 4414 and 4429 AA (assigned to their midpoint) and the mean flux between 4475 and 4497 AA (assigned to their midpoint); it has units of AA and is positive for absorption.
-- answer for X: -0.9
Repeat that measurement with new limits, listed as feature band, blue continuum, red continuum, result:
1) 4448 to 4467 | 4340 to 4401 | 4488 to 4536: 2.0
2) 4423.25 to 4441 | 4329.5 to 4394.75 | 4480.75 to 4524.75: 1.9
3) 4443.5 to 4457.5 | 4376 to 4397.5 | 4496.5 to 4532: 0.9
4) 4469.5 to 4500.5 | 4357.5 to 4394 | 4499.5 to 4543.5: -1.2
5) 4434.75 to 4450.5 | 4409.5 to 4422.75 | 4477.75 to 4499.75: 0.4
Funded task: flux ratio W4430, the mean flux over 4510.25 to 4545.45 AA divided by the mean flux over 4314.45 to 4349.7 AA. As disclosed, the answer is 0.7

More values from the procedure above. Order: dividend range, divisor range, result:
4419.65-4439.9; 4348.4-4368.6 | 1.03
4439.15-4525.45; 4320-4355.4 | 0.69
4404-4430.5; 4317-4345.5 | 0.61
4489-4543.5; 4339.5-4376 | 0.75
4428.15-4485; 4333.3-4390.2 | 0.76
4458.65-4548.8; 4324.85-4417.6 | 0.85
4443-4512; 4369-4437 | 1.01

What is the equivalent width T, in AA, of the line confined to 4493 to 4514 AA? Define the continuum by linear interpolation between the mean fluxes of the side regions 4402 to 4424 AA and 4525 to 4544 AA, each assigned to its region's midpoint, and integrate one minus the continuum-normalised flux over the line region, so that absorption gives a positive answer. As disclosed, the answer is -1.9 AA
